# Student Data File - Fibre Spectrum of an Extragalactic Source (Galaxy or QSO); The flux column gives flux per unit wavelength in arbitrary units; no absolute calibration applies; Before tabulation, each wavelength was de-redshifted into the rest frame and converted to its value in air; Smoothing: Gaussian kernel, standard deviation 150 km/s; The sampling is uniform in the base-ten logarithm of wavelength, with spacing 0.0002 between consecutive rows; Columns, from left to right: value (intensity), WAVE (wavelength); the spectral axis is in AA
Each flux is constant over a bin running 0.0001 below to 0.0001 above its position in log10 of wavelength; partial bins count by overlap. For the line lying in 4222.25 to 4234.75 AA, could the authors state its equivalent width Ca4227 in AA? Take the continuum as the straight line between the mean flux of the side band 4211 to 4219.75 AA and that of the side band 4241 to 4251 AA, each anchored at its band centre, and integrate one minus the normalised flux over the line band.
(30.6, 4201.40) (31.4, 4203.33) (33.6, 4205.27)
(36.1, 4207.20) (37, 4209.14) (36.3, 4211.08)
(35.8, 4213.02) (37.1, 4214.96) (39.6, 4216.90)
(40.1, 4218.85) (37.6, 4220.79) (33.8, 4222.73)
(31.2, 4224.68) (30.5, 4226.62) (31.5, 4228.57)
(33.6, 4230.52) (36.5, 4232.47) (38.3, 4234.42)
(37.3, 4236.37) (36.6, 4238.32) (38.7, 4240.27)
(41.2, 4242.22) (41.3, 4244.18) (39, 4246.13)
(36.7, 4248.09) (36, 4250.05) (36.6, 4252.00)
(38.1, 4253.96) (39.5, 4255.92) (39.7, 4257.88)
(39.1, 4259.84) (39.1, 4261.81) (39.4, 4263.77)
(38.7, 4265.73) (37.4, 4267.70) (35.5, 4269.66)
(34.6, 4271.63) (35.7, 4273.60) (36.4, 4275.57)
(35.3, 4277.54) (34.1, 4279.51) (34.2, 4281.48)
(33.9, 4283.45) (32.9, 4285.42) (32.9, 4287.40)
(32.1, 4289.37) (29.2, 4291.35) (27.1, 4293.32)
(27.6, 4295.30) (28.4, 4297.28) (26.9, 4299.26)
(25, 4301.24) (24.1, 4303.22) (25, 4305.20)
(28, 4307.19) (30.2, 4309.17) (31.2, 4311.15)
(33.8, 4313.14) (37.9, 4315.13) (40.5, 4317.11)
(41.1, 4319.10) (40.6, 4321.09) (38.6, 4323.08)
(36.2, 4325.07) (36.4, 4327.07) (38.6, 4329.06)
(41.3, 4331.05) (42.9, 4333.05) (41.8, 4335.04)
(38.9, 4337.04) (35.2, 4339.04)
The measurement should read 1.6 AA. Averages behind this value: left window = 37.9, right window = 38.8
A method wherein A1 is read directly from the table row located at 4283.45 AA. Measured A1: 33.9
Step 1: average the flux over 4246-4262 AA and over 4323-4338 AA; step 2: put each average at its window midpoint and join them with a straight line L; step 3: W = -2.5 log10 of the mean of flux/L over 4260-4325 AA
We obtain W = 0.16 mag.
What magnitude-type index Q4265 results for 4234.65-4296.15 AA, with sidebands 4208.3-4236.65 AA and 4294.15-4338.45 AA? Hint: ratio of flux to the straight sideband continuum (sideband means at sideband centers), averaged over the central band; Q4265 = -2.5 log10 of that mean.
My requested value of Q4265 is -0.03 mag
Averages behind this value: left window 35.7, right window 34.3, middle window 36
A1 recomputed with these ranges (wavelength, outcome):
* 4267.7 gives 37.4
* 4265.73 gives 38.7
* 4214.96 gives 37.1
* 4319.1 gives 41.1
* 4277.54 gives 35.3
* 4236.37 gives 37.3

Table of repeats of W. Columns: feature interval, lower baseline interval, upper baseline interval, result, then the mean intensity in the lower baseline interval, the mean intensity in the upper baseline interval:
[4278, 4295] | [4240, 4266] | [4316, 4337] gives 0.22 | 38.8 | 39.8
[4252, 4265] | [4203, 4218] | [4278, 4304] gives -0.20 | 36.1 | 30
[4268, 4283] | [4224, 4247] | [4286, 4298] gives -0.12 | 36.4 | 29.7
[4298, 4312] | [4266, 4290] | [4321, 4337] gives 0.34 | 34.7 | 39.5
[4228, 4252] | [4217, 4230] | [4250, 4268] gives -0.03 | 34.5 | 38.5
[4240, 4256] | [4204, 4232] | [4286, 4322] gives -0.14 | 35.2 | 31.2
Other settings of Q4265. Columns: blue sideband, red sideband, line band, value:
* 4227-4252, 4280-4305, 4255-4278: -0.134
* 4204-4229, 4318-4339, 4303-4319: 0.202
